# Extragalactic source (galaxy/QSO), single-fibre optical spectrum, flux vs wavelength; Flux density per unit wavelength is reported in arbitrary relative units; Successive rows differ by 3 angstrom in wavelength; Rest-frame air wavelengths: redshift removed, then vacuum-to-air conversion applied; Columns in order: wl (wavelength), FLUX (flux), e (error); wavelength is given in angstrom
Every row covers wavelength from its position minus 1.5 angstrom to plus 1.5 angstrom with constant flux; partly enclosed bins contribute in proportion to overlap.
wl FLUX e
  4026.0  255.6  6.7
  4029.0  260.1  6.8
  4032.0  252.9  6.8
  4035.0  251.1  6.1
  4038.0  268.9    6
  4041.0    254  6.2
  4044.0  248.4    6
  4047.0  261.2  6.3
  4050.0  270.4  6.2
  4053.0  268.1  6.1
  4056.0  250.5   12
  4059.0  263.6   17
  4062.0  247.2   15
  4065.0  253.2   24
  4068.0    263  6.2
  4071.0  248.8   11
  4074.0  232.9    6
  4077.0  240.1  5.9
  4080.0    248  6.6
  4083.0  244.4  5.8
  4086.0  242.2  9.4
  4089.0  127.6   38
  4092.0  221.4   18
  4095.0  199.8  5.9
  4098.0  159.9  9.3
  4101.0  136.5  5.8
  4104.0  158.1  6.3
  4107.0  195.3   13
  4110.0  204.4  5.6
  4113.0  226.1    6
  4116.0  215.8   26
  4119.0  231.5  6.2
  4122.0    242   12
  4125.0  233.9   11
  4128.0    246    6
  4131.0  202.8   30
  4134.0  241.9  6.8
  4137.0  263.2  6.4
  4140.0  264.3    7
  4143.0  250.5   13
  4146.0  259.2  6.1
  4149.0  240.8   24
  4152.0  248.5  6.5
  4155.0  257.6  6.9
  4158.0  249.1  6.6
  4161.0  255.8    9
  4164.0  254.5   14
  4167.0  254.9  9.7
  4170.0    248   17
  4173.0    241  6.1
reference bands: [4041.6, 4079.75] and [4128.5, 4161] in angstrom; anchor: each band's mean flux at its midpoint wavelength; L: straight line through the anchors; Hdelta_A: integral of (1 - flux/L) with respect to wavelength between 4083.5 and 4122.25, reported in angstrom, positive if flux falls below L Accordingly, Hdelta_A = 8.4 angstrom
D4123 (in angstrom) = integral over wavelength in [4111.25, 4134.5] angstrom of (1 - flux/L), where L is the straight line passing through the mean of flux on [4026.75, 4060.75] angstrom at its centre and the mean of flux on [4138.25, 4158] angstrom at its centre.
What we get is 2.32 angstrom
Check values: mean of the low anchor 259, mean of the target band 229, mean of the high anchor 253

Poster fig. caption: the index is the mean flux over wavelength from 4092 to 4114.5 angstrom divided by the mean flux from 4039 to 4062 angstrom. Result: 0.72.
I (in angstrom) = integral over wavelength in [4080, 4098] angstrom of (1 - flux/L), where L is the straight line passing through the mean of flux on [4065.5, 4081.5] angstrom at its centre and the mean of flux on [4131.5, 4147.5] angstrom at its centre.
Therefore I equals 3.0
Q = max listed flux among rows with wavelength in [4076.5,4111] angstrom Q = 248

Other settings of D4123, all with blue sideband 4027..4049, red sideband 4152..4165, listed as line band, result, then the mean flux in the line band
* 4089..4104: 4.9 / 172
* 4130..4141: 0.4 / 244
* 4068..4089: 1.6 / 236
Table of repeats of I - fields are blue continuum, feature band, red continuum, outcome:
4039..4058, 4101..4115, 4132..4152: 3.5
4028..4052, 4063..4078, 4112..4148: 0.3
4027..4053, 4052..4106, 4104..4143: 5.2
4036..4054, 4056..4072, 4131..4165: 0.3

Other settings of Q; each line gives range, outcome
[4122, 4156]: 264.3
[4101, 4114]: 226.1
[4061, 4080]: 263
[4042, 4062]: 270.4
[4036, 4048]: 268.9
